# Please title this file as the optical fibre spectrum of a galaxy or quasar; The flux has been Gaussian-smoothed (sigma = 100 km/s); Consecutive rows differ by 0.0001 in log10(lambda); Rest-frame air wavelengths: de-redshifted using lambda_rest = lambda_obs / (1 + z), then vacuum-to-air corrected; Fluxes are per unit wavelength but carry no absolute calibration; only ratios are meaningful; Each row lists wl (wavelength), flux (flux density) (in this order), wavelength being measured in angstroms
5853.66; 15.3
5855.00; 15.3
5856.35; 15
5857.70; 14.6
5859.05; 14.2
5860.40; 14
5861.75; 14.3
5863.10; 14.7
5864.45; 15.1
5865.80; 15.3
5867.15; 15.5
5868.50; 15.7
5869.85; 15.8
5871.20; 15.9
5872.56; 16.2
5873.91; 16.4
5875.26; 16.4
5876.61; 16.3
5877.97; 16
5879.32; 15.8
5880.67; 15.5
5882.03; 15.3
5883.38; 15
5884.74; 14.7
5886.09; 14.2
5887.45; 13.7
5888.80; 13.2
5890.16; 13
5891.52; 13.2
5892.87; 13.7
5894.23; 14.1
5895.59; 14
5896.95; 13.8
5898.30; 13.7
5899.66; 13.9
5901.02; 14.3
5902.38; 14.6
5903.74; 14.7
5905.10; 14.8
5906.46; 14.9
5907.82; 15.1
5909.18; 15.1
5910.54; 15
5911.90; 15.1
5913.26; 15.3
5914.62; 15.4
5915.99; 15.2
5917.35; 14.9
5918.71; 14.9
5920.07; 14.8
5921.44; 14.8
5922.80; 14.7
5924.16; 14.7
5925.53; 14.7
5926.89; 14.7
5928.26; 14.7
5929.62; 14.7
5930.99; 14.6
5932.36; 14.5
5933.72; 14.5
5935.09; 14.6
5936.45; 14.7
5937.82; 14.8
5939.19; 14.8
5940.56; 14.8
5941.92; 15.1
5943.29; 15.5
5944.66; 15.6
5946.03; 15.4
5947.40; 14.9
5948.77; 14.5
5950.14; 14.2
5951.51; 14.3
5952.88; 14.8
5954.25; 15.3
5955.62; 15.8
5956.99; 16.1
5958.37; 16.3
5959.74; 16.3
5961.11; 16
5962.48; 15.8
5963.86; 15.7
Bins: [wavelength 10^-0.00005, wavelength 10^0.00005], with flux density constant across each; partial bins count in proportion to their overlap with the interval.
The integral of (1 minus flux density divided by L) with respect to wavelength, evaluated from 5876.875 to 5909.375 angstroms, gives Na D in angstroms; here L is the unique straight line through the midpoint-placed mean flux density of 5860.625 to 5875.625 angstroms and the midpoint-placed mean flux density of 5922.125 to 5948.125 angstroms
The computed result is 1.7 angstroms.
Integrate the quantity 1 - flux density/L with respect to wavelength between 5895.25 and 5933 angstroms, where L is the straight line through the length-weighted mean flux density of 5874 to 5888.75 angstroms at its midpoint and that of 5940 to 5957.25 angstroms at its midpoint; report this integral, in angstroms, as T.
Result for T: 1.2 angstroms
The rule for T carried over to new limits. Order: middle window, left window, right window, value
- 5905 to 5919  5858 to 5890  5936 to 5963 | 0.1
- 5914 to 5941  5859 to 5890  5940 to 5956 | 0.5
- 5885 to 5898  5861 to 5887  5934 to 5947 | 1.4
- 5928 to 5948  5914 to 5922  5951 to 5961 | 0.6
